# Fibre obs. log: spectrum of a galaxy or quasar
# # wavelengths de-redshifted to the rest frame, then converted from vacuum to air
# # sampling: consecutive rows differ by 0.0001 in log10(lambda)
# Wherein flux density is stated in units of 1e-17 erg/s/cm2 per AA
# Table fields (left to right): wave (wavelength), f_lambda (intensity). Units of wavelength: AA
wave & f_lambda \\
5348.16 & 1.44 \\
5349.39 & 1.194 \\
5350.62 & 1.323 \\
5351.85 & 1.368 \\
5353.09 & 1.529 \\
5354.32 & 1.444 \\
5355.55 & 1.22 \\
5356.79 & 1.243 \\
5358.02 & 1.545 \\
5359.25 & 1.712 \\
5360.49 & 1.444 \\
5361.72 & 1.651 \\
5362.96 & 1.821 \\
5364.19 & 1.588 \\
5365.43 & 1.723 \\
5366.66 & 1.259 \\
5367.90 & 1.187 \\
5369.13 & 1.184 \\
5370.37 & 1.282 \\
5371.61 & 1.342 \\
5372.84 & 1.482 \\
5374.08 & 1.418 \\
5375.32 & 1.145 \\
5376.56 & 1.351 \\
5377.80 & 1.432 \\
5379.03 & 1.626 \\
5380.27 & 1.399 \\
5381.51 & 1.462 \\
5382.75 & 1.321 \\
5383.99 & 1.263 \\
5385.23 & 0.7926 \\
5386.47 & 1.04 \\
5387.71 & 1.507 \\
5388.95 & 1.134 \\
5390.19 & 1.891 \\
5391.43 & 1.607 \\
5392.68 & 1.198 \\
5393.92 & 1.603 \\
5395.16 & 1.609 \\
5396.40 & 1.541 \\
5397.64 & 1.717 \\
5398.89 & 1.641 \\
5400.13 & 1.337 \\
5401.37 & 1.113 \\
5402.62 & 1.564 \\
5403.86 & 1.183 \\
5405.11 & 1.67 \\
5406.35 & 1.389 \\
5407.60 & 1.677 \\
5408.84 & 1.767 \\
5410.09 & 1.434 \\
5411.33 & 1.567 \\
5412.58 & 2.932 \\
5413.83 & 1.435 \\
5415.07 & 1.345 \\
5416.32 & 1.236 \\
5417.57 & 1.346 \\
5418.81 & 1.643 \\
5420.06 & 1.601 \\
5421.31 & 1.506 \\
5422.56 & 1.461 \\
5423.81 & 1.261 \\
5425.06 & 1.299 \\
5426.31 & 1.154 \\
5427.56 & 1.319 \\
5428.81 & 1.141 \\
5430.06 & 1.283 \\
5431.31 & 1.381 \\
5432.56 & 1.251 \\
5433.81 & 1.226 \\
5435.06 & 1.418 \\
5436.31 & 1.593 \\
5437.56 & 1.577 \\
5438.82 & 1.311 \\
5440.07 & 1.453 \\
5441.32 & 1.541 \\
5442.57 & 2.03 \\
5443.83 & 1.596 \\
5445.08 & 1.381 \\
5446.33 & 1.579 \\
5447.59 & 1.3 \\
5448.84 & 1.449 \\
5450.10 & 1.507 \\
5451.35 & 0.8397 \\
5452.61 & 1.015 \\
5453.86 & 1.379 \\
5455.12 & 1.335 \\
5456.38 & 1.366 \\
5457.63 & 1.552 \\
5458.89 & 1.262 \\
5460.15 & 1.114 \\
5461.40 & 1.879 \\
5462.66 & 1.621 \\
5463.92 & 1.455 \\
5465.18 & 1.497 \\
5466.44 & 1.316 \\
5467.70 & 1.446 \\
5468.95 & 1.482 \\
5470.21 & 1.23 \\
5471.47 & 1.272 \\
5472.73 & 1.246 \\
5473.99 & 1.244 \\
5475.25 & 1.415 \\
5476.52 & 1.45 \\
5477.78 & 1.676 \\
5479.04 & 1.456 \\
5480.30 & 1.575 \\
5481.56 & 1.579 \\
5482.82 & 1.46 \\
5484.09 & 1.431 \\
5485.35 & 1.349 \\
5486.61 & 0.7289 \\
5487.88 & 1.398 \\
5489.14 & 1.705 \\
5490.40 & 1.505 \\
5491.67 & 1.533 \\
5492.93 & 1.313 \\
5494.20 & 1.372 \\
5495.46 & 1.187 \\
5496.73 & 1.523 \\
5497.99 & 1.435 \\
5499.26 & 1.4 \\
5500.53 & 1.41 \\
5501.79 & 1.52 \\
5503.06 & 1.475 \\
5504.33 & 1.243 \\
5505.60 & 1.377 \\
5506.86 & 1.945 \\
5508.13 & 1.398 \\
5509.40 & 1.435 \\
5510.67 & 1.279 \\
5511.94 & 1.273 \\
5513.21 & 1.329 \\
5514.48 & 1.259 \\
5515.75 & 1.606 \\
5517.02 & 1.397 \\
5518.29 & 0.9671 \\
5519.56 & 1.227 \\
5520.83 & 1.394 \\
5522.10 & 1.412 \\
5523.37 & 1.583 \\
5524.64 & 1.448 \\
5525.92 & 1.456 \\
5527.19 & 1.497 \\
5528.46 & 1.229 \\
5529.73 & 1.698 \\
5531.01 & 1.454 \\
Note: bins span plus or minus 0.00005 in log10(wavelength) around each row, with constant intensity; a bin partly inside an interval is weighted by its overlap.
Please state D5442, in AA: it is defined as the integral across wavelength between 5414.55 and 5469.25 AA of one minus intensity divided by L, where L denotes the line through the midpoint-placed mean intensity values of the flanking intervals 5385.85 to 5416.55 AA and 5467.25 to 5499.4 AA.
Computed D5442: 2.3 AA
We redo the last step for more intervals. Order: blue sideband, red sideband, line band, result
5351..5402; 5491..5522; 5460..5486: -0.9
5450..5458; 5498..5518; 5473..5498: -1.2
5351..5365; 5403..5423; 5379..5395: 1.8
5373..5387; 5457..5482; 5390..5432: -4.4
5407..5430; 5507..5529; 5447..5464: 1.1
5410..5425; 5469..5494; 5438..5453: 0.7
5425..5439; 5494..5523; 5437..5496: -2.5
